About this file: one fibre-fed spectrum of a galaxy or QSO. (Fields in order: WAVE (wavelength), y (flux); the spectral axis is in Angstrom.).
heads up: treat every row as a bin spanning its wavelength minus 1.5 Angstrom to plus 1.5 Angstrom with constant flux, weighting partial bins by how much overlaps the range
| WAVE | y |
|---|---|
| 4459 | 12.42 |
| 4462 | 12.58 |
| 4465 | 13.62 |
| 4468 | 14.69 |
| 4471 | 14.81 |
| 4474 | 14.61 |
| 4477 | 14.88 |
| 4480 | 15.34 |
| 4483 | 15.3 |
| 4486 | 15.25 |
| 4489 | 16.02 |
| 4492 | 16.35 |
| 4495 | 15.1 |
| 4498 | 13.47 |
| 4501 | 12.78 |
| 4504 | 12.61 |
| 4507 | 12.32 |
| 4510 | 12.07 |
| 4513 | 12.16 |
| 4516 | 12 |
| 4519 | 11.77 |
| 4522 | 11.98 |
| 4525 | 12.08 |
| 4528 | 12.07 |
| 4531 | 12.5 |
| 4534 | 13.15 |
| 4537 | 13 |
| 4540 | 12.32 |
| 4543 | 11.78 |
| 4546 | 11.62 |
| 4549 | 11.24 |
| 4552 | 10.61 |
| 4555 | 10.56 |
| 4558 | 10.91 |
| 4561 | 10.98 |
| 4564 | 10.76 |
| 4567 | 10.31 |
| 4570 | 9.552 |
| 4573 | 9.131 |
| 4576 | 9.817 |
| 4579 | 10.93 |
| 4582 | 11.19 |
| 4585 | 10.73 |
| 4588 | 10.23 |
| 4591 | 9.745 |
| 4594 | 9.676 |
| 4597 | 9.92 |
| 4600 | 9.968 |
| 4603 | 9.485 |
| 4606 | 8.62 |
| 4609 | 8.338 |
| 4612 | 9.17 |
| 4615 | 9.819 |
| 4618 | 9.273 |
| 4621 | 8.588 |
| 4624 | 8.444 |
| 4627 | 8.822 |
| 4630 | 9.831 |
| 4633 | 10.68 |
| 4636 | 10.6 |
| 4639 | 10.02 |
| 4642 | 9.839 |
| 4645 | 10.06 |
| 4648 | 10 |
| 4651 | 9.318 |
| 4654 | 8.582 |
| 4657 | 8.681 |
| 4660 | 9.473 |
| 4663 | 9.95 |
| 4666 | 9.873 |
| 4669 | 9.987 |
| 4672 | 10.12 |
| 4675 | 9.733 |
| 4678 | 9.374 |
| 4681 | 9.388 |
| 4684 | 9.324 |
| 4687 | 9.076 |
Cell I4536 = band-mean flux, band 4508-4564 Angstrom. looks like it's 11.8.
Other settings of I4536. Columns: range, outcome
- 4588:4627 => 9.27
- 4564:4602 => 10.1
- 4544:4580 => 10.5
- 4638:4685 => 9.61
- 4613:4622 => 9.26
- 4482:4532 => 13.3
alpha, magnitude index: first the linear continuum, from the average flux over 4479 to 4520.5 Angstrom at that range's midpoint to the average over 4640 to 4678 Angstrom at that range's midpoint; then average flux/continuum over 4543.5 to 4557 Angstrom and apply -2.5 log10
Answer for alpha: 0.13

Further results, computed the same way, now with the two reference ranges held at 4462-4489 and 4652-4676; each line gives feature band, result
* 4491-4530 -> 0.08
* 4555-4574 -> 0.19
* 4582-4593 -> 0.13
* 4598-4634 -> 0.17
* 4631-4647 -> 0.00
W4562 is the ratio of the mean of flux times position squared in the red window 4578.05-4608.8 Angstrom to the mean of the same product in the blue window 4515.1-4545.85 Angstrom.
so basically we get 0.8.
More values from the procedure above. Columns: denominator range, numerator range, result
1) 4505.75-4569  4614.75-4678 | 0.86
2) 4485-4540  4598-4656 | 0.76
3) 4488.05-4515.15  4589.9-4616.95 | 0.73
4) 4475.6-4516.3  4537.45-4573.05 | 0.80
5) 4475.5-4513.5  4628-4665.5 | 0.73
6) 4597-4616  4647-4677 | 1.06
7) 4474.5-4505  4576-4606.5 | 0.72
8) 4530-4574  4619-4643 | 0.88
